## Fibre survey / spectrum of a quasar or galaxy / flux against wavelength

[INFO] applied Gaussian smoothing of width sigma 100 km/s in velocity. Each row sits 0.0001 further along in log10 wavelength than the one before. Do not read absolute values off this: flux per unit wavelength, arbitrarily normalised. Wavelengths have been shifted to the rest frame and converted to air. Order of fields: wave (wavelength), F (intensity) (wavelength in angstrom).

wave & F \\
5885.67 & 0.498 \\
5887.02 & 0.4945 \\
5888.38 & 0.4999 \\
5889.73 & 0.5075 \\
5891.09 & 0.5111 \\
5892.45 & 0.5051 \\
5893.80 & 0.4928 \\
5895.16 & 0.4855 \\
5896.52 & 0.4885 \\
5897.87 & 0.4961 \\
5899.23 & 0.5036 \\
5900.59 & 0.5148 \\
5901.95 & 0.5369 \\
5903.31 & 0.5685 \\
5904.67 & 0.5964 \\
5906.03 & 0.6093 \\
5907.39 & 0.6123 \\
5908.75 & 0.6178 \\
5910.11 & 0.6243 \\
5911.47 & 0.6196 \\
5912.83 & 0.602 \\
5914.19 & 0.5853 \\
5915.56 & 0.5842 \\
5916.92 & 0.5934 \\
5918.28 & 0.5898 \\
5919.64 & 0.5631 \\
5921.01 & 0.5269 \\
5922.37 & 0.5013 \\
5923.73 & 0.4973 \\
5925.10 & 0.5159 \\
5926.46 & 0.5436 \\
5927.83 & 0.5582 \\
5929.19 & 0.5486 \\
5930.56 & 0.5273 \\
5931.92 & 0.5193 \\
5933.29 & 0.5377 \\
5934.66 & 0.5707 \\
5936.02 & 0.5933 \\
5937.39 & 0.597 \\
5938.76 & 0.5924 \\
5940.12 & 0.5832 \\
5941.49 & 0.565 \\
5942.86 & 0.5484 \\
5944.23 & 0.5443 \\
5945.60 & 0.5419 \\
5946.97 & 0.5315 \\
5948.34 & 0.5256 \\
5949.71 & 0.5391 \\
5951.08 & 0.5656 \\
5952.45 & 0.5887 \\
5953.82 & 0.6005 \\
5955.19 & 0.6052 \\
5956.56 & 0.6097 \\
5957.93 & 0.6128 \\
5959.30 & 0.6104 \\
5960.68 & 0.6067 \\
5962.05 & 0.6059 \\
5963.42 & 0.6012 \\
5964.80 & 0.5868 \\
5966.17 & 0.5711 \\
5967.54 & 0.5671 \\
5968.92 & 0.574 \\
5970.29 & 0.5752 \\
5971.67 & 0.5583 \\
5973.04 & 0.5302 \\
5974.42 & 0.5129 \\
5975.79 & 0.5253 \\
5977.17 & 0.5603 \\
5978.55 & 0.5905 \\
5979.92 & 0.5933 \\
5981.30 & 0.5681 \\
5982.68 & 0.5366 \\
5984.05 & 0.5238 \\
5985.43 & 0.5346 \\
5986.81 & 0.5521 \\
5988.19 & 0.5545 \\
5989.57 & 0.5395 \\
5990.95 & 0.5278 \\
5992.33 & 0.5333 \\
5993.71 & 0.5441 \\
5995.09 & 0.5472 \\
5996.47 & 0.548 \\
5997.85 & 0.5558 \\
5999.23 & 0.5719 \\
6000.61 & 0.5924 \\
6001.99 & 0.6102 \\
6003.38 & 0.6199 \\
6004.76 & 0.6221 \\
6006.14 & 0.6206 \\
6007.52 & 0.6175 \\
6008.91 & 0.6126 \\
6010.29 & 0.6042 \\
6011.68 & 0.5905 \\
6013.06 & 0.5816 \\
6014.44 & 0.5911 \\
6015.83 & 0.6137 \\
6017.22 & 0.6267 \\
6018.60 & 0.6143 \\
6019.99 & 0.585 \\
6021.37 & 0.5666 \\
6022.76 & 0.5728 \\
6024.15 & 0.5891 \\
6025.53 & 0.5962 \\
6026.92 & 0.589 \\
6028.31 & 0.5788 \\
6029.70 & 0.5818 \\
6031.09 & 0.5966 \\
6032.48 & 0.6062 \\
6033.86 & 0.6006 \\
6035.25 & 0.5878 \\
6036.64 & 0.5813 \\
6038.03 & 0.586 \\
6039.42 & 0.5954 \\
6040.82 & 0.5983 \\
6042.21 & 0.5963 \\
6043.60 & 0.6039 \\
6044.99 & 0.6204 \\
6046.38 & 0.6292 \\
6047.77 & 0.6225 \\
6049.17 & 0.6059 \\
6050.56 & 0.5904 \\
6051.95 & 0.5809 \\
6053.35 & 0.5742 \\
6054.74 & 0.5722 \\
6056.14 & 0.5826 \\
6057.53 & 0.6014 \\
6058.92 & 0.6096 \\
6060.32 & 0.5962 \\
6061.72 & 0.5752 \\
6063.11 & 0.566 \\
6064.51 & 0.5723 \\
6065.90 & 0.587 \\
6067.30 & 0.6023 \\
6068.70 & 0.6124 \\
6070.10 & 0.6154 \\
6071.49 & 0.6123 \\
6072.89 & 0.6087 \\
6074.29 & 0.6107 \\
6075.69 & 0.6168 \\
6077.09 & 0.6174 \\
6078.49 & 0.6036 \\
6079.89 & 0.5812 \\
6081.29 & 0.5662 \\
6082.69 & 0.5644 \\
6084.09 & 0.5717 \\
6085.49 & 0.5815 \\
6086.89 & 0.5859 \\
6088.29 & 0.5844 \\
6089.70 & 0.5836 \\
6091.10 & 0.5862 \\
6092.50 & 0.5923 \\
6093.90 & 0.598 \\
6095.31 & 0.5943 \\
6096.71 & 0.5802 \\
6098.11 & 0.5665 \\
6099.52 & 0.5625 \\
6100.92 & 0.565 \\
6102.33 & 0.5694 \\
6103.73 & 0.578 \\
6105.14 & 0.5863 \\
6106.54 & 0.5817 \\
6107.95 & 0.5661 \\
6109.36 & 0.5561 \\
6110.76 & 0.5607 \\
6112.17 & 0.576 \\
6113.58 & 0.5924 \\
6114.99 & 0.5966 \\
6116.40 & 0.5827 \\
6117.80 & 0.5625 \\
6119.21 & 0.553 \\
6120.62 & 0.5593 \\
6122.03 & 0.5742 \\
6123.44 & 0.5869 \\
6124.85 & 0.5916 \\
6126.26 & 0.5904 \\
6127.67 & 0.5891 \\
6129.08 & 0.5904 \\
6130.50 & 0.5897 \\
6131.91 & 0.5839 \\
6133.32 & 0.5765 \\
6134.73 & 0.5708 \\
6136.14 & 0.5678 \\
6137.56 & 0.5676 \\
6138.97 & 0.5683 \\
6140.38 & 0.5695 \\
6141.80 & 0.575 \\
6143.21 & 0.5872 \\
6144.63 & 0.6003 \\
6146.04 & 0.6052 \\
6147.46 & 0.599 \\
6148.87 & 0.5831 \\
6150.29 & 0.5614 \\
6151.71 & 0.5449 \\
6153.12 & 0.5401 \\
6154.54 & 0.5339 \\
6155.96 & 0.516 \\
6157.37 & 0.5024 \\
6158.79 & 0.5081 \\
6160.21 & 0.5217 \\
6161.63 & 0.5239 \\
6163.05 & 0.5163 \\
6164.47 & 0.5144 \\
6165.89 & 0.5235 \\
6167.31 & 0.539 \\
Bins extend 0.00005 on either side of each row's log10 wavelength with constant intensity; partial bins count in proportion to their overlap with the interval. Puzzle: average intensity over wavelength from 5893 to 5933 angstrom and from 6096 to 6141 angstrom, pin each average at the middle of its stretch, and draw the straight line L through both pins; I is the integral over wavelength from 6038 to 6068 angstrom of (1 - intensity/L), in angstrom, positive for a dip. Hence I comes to -1.4 angstrom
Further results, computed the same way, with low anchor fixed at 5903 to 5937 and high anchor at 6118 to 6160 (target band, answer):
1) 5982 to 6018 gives -0.5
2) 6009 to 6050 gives -2.1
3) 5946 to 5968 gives -0.6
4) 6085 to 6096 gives -0.4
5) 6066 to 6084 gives -1.0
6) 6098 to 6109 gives -0.1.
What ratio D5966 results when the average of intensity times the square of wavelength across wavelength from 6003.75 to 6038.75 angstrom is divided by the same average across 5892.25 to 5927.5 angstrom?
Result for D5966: 1.12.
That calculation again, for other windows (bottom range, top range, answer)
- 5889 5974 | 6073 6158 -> 1.09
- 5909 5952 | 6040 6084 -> 1.11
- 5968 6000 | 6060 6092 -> 1.11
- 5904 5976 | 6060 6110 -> 1.08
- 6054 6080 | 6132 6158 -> 0.97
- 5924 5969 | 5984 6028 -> 1.04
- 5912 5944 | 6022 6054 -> 1.10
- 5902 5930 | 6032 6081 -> 1.10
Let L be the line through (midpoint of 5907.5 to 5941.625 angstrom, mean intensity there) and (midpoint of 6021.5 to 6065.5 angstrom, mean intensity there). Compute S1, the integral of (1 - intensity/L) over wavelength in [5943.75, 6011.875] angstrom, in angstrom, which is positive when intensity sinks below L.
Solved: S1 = 0.8 angstrom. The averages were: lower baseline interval 0.567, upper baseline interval 0.592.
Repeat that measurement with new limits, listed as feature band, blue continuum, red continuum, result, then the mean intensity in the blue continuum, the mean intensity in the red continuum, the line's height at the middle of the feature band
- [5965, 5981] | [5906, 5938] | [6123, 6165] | 0.15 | 0.567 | 0.562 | 0.566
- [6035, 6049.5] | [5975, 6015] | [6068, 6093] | -0.47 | 0.571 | 0.594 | 0.584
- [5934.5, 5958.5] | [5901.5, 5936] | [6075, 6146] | -0.18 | 0.567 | 0.58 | 0.569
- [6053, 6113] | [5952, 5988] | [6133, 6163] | -2.42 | 0.573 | 0.557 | 0.563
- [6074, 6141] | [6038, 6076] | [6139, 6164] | -0.77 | 0.598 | 0.552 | 0.574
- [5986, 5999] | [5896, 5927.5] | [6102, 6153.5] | 0.49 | 0.561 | 0.577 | 0.567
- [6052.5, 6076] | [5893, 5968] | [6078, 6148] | -0.79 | 0.564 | 0.579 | 0.575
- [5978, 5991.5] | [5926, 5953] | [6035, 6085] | 0.44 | 0.556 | 0.595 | 0.571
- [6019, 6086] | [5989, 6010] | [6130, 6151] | -1.62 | 0.578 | 0.58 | 0.579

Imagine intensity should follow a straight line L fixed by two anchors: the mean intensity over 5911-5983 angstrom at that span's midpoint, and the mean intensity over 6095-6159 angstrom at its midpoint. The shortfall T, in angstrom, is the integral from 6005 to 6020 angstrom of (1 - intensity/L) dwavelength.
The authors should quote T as -1.0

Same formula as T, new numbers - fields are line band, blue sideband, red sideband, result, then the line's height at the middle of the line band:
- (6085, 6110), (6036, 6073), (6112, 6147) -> 0.4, 0.587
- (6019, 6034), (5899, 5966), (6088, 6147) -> -0.3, 0.575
